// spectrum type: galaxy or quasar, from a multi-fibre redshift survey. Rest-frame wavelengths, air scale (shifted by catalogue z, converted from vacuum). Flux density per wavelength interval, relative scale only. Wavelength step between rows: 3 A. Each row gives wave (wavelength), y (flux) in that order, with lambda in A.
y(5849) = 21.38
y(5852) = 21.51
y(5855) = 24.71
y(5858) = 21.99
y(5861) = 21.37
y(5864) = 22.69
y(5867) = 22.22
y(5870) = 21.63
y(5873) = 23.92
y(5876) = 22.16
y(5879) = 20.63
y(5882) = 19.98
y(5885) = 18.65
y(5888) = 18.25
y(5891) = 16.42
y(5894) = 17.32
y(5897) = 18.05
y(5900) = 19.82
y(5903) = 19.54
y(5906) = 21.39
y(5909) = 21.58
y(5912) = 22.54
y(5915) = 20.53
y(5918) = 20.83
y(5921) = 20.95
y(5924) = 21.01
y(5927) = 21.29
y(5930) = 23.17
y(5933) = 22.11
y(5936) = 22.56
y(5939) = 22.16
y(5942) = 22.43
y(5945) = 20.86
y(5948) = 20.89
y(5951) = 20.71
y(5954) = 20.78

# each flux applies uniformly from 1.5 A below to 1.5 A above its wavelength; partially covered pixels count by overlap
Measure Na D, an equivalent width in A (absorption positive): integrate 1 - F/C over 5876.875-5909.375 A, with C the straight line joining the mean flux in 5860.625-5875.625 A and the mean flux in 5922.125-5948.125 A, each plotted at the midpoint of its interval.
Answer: 4.4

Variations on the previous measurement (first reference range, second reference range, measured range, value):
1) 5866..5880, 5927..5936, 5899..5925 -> 1.6 A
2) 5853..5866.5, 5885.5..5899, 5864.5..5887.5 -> -1.2 A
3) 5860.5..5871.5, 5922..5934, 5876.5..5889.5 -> 1.4 A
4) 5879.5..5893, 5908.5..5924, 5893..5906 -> 0.4 A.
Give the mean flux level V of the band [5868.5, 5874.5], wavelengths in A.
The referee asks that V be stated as 22.8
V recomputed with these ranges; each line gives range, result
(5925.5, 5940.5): 22.3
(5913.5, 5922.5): 20.8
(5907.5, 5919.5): 21.4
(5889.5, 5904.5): 18.2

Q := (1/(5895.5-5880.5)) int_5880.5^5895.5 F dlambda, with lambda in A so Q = 18.1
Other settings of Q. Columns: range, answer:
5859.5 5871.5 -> 22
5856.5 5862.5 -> 21.7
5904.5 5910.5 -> 21.5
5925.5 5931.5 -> 22.2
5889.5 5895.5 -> 16.9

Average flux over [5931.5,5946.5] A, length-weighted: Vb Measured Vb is 22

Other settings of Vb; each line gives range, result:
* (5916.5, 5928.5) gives 21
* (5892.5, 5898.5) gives 17.7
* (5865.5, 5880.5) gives 22.1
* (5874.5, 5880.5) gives 21.4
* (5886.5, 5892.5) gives 17.3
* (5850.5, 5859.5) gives 22.7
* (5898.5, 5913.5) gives 21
